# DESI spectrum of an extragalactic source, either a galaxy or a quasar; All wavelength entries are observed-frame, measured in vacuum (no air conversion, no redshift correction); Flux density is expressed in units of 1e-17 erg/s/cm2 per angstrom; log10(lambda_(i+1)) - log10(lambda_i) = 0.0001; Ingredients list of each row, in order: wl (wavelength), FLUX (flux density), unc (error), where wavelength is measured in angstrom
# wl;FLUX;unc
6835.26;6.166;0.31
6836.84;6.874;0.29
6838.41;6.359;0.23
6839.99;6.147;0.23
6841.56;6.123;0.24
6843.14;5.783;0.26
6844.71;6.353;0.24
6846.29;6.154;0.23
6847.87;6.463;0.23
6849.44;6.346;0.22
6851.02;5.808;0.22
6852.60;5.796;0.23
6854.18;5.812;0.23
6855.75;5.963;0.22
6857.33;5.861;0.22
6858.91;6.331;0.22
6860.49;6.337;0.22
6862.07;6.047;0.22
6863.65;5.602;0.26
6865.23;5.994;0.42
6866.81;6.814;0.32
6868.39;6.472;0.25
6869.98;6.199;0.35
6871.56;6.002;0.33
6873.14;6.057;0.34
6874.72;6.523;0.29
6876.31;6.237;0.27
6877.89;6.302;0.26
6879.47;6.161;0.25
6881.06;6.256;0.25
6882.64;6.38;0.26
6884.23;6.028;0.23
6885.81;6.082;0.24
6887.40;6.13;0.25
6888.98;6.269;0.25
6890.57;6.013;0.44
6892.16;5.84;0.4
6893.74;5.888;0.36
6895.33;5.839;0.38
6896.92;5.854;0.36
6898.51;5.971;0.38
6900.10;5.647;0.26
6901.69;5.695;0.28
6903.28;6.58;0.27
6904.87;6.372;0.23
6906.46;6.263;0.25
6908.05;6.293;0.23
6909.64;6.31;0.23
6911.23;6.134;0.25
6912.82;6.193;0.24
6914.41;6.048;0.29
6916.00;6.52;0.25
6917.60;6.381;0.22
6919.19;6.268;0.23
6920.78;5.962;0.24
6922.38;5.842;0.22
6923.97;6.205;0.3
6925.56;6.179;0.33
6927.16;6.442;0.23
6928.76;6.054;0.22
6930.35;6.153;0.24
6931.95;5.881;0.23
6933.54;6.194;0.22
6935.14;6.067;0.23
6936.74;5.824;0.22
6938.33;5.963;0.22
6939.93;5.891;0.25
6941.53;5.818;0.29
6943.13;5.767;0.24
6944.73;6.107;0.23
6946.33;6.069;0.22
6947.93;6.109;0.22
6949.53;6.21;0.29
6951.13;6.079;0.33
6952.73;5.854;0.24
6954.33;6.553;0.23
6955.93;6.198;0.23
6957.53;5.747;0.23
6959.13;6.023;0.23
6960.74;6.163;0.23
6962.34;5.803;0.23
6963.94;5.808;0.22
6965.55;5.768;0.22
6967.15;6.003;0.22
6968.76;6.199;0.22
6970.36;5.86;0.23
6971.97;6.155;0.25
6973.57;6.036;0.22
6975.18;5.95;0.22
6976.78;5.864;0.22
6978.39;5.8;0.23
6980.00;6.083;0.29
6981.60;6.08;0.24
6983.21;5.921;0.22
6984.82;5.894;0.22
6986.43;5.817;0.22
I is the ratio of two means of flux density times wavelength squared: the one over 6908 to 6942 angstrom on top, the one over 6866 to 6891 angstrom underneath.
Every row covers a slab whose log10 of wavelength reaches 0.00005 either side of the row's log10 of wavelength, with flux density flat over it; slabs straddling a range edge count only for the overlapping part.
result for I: 0.99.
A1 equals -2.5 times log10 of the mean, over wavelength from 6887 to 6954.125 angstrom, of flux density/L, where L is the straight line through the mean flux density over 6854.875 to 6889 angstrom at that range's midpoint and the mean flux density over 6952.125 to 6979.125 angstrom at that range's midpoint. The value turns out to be 0.00 mag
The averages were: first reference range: 6.18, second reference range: 5.99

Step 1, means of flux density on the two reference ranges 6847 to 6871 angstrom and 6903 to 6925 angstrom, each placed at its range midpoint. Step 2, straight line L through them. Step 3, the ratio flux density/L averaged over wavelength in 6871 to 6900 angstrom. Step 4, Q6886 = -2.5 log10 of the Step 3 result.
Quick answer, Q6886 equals 0.01 mag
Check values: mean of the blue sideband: 6.12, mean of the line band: 6.09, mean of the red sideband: 6.23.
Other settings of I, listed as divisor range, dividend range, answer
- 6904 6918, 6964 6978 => 0.97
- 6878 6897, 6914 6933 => 1.02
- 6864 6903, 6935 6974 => 1.00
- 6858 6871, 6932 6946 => 0.98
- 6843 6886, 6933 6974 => 1.00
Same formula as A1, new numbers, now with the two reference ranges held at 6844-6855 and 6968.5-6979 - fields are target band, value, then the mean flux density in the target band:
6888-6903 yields 0.025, 5.92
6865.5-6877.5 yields -0.041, 6.31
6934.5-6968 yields 0.001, 5.99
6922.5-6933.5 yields -0.021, 6.14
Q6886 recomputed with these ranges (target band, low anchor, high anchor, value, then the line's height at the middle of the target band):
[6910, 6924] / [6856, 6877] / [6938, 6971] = -0.02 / 6.08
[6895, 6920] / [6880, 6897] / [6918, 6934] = -0.01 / 6.09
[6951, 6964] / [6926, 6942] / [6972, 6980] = -0.01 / 5.99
